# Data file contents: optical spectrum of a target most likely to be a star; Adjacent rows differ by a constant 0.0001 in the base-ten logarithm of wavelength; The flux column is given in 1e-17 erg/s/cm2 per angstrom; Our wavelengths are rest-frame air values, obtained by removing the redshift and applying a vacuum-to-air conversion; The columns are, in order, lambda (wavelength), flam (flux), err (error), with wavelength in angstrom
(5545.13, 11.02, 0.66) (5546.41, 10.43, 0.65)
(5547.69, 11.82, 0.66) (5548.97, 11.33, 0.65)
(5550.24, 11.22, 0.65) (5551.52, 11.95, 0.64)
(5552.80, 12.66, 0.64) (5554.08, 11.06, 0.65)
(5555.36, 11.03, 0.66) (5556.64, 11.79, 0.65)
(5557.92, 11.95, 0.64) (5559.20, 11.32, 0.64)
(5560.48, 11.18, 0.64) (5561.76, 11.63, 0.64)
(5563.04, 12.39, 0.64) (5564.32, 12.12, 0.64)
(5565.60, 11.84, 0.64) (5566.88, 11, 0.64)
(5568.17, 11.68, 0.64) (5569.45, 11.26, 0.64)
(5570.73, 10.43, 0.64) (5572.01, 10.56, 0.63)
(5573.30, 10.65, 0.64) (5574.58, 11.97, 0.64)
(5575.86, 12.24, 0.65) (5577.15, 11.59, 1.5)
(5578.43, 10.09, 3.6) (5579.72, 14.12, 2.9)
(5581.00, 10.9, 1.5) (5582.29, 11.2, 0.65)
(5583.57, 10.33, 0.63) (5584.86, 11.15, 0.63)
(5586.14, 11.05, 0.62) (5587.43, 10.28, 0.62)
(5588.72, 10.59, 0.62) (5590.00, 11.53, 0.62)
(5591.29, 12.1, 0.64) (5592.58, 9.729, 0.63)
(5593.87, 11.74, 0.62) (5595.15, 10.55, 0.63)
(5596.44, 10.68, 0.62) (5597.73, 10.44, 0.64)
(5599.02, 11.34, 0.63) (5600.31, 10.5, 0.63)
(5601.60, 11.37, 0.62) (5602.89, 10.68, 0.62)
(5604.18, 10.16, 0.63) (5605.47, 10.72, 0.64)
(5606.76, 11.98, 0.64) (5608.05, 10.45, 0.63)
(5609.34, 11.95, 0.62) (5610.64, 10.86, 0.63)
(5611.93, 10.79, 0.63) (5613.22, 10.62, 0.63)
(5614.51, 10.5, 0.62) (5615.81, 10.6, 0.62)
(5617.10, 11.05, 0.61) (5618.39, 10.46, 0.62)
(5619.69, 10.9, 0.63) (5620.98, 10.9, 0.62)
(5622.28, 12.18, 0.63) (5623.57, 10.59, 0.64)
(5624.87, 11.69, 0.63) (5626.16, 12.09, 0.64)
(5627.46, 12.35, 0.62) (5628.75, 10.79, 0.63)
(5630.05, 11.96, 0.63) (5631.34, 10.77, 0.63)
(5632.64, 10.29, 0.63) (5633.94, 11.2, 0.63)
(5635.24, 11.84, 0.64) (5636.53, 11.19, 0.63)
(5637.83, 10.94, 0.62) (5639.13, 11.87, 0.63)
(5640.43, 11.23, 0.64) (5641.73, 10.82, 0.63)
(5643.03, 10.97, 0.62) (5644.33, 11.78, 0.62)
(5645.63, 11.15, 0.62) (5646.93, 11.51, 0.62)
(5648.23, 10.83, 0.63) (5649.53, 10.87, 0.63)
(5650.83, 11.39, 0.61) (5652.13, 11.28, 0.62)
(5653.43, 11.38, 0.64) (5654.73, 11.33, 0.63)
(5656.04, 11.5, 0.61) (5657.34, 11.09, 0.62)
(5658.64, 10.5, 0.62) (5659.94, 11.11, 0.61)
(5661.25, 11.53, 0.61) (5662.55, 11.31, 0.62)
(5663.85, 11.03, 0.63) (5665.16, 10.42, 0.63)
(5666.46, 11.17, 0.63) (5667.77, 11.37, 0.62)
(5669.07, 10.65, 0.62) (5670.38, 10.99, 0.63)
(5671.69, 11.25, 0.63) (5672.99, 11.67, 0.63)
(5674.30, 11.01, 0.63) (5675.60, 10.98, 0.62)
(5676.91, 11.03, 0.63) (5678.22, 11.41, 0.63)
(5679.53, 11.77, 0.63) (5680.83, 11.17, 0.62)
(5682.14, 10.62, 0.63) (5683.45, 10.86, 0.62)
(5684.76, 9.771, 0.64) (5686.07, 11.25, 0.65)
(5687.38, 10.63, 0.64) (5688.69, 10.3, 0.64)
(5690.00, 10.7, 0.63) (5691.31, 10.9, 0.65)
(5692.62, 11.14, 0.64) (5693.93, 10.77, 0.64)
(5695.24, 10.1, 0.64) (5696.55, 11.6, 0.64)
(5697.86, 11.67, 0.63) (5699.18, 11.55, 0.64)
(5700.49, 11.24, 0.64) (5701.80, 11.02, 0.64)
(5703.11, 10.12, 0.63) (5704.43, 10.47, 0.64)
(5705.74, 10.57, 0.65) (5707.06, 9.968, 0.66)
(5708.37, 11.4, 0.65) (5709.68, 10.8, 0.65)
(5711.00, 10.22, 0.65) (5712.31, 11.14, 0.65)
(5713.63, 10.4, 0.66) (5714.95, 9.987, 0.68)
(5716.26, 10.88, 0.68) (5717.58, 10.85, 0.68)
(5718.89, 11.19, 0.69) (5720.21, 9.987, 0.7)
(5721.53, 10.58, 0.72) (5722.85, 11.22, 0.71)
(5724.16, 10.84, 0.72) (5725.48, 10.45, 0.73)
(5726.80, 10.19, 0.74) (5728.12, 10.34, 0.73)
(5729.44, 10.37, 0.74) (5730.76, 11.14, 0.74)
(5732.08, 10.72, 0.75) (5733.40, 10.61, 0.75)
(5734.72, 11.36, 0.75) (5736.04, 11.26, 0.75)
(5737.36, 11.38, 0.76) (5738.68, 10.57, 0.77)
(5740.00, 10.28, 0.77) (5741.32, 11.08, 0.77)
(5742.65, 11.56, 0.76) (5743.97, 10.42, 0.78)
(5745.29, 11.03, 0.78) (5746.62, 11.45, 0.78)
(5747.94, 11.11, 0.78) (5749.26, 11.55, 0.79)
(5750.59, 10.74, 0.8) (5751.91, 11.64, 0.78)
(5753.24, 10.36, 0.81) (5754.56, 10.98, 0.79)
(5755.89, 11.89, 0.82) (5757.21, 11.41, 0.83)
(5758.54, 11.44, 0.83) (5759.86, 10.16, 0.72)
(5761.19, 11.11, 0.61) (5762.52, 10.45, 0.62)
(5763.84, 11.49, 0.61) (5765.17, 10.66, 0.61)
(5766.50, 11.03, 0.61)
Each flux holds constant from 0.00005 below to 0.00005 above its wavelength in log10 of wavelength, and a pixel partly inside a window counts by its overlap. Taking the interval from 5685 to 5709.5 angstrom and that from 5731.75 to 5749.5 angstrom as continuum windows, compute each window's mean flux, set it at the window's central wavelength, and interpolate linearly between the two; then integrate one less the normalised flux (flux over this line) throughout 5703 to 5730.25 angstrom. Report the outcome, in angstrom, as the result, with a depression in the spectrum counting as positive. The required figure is 0.8 angstrom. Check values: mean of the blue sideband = 10.8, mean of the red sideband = 11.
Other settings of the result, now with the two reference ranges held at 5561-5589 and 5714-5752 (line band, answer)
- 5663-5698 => 0.13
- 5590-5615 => 0.72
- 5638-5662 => -0.28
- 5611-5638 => 0.11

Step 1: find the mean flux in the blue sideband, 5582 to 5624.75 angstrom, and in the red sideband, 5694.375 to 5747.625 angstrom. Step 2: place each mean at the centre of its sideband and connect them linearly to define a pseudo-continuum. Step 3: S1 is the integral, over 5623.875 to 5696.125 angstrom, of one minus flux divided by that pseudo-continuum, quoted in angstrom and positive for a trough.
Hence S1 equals -1.7 angstrom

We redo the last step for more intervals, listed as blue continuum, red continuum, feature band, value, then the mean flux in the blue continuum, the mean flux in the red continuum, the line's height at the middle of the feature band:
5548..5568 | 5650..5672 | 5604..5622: 0.7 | 11.6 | 11.1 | 11.4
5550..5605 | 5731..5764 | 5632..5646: 0.0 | 11.3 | 11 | 11.2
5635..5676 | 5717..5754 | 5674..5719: 0.8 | 11.2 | 10.9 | 11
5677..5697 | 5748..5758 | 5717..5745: 0.8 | 10.9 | 11.2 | 11.1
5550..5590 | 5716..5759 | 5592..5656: 0.9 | 11.4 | 10.9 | 11.2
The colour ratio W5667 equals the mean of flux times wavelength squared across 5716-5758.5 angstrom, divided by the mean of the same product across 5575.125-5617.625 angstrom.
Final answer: 1.0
